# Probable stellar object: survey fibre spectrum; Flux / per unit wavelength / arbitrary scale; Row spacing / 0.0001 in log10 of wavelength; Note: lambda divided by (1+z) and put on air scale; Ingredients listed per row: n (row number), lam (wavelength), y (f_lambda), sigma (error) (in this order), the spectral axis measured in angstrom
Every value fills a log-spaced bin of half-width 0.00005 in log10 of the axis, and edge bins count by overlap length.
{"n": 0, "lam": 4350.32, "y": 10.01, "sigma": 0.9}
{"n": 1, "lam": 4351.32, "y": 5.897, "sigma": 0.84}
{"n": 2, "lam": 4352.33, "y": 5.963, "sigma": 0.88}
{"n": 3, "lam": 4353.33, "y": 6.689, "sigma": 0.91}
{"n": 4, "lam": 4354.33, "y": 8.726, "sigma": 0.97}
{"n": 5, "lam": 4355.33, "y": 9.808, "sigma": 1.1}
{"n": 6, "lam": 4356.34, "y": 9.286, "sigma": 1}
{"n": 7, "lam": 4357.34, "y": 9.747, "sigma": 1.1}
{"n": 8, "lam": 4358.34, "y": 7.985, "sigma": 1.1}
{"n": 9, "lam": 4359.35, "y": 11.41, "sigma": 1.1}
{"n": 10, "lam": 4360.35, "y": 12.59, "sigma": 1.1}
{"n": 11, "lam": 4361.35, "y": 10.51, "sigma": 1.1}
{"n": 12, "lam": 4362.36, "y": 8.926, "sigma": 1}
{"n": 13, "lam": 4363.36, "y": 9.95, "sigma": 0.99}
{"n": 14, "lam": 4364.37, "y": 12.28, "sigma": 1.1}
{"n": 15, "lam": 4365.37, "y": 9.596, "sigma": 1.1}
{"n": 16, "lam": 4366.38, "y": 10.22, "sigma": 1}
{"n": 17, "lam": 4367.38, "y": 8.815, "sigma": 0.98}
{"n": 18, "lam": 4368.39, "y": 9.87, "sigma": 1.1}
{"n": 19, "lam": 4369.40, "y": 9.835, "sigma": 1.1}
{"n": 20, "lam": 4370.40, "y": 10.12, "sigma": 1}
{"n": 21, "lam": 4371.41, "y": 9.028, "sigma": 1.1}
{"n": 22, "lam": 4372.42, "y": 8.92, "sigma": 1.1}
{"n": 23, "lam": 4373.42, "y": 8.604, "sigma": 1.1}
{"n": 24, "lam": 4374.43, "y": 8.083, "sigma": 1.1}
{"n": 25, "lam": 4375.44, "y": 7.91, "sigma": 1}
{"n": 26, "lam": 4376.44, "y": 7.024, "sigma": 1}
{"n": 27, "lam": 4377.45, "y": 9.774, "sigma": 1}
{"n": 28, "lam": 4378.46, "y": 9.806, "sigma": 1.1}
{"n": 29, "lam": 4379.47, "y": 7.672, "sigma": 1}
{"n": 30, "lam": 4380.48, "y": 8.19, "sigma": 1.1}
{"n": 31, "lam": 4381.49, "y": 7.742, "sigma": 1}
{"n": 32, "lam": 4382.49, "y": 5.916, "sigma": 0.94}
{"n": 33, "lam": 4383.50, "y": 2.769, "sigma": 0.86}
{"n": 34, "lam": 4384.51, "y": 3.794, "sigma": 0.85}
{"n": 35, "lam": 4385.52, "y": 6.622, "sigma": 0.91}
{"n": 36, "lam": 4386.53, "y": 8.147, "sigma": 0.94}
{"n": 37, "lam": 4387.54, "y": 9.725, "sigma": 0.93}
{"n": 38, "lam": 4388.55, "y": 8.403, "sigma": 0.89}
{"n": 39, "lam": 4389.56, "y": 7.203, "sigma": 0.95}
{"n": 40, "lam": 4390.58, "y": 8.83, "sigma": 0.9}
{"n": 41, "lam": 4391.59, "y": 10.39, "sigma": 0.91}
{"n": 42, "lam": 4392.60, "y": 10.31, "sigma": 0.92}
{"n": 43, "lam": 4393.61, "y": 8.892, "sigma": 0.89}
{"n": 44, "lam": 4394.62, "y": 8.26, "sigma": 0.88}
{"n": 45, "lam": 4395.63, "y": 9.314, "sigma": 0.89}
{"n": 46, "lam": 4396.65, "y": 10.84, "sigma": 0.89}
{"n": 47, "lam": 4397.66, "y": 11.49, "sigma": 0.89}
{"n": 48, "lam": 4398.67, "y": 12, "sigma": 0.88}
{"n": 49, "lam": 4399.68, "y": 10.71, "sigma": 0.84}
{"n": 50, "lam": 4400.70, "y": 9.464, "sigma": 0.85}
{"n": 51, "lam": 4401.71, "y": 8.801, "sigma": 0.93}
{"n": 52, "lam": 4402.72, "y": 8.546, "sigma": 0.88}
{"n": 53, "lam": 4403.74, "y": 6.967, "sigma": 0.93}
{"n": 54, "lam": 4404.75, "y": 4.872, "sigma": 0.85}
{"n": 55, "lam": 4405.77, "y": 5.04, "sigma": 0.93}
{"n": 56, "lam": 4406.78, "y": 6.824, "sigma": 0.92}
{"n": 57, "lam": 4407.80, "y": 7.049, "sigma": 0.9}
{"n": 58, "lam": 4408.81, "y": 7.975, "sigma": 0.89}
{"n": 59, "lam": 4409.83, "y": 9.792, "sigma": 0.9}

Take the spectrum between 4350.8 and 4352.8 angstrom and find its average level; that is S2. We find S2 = 5.95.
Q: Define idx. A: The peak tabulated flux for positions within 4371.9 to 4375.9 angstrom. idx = 8.92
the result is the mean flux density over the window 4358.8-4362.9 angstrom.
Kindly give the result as 10.8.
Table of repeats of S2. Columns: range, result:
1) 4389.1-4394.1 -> 9.13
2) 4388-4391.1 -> 8.16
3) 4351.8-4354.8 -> 7.09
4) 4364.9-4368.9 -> 9.61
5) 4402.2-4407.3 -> 6.45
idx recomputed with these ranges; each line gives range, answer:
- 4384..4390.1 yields 9.725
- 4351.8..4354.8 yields 8.726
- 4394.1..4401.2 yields 12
